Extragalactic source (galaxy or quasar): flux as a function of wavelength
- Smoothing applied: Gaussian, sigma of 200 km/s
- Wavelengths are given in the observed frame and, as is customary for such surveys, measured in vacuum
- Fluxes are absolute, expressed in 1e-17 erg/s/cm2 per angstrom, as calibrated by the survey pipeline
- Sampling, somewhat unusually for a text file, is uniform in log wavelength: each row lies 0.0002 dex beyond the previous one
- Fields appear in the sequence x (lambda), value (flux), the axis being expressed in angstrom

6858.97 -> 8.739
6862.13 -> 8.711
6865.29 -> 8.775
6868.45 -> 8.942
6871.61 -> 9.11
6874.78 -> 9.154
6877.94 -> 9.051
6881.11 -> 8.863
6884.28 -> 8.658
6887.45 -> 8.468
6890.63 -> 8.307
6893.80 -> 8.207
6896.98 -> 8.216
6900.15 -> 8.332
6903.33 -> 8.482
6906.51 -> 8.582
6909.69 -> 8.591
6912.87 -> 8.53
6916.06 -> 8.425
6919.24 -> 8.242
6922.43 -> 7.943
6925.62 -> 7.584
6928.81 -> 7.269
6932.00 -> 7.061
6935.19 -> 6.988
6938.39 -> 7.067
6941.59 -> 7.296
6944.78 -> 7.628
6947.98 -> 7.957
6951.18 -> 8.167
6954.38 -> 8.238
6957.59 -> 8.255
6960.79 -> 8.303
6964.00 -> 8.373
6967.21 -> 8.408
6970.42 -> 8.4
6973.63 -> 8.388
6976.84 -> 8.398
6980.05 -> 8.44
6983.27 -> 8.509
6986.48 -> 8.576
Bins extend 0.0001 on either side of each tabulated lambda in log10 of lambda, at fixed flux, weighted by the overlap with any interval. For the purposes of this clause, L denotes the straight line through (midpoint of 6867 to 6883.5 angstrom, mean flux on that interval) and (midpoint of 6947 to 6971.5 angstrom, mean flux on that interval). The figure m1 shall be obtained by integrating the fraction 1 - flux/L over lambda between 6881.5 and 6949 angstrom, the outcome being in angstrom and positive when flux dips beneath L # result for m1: 5.1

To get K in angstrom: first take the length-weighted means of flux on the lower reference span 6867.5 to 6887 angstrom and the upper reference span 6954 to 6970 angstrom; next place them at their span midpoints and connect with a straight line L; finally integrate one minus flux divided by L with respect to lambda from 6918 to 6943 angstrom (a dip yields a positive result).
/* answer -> 3.3 angstrom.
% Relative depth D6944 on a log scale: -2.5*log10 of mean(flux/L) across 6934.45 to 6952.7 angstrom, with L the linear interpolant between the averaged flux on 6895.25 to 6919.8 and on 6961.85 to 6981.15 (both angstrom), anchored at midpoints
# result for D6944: 0.119 mag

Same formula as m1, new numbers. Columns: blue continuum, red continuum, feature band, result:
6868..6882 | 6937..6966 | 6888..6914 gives 0.8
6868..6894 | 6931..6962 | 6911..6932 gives 0.5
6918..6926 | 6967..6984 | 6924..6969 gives 2.3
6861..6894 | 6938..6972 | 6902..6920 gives -0.1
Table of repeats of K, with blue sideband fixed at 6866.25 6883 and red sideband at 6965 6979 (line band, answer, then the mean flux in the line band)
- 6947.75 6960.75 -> 0.5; 8.19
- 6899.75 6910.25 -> 0.4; 8.51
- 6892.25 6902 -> 0.7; 8.26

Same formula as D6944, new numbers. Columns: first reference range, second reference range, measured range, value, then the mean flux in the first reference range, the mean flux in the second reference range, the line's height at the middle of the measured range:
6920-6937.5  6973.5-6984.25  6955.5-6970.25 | -0.03 mag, 7.4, 8.44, 8.1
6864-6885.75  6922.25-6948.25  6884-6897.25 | 0.02 mag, 8.94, 7.37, 8.53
